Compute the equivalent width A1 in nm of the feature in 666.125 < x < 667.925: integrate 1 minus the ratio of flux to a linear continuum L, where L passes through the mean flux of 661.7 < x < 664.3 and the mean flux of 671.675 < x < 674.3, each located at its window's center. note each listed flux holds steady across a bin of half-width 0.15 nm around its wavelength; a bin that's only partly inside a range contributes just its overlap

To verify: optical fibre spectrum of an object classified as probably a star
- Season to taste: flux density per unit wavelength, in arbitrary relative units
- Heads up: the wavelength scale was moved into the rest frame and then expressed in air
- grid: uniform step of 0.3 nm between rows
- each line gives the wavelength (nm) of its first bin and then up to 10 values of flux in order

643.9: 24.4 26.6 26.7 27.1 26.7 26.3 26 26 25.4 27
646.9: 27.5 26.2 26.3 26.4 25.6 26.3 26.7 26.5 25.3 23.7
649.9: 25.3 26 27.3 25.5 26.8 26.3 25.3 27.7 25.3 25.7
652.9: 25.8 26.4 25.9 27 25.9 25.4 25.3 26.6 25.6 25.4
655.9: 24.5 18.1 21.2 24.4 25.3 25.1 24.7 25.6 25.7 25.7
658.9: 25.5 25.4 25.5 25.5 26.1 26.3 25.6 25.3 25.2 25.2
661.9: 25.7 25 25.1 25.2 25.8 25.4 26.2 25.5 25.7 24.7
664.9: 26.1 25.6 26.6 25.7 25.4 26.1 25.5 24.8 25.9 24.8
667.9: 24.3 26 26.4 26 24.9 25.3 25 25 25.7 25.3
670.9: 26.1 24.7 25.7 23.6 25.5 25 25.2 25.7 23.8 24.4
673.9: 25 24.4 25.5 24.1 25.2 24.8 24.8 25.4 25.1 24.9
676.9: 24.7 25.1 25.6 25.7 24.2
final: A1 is -0.01 nm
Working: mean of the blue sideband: 25.5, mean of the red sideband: 24.8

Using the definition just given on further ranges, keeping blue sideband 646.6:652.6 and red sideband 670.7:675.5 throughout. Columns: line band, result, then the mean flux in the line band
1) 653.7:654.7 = 0.00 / 25.9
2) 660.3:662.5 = 0.01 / 25.4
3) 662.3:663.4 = 0.00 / 25.4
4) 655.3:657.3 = 0.19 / 23.4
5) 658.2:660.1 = 0.00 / 25.6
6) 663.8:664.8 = 0.00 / 25.4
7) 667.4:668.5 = 0.00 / 25.3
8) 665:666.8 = -0.04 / 25.8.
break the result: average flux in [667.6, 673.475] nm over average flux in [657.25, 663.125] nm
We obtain 0.99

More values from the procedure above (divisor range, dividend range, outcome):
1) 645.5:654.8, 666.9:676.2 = 0.96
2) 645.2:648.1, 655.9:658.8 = 0.91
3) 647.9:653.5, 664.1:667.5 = 0.99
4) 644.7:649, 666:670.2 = 0.96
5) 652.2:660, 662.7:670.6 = 1.02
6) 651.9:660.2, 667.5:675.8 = 1.00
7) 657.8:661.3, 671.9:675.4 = 0.97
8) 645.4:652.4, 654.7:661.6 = 0.95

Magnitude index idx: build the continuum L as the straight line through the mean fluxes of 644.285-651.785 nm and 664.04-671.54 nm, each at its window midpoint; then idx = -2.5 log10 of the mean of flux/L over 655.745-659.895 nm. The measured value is 0.06 mag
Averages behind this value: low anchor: 26.2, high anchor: 25.5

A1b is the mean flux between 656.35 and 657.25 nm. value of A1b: 23.6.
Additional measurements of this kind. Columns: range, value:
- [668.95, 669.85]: 25.1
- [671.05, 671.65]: 25.2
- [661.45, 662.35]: 25.3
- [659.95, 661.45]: 25.7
